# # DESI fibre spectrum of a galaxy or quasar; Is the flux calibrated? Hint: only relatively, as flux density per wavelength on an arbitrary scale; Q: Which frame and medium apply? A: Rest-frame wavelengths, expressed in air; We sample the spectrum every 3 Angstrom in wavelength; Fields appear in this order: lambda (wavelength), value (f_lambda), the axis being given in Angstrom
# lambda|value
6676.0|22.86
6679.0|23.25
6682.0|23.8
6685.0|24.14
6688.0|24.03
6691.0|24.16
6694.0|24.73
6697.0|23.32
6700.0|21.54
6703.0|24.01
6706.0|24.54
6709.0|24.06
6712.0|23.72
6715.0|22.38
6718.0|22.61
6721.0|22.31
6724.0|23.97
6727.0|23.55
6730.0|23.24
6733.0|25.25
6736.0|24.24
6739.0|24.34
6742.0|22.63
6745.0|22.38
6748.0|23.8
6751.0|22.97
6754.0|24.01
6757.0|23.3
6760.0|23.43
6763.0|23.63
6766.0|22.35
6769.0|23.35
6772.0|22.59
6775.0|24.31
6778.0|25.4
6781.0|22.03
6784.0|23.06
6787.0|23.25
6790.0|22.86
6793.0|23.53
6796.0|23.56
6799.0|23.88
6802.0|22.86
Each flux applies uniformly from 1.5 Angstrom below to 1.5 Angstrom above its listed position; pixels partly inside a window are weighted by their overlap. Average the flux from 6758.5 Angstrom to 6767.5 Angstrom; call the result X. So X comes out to 23.1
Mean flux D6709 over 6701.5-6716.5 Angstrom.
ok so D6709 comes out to 23.7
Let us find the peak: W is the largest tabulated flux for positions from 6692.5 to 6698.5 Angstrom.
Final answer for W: 24.73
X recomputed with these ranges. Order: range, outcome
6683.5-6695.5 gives 24.3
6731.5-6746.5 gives 23.8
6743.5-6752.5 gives 23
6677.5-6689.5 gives 23.8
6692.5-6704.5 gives 23.4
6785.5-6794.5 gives 23.2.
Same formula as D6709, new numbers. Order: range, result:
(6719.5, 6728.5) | 23.3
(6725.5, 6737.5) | 24.1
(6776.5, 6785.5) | 23.5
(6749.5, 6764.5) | 23.5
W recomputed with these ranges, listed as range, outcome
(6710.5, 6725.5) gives 23.97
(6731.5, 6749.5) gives 25.25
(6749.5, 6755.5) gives 24.01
